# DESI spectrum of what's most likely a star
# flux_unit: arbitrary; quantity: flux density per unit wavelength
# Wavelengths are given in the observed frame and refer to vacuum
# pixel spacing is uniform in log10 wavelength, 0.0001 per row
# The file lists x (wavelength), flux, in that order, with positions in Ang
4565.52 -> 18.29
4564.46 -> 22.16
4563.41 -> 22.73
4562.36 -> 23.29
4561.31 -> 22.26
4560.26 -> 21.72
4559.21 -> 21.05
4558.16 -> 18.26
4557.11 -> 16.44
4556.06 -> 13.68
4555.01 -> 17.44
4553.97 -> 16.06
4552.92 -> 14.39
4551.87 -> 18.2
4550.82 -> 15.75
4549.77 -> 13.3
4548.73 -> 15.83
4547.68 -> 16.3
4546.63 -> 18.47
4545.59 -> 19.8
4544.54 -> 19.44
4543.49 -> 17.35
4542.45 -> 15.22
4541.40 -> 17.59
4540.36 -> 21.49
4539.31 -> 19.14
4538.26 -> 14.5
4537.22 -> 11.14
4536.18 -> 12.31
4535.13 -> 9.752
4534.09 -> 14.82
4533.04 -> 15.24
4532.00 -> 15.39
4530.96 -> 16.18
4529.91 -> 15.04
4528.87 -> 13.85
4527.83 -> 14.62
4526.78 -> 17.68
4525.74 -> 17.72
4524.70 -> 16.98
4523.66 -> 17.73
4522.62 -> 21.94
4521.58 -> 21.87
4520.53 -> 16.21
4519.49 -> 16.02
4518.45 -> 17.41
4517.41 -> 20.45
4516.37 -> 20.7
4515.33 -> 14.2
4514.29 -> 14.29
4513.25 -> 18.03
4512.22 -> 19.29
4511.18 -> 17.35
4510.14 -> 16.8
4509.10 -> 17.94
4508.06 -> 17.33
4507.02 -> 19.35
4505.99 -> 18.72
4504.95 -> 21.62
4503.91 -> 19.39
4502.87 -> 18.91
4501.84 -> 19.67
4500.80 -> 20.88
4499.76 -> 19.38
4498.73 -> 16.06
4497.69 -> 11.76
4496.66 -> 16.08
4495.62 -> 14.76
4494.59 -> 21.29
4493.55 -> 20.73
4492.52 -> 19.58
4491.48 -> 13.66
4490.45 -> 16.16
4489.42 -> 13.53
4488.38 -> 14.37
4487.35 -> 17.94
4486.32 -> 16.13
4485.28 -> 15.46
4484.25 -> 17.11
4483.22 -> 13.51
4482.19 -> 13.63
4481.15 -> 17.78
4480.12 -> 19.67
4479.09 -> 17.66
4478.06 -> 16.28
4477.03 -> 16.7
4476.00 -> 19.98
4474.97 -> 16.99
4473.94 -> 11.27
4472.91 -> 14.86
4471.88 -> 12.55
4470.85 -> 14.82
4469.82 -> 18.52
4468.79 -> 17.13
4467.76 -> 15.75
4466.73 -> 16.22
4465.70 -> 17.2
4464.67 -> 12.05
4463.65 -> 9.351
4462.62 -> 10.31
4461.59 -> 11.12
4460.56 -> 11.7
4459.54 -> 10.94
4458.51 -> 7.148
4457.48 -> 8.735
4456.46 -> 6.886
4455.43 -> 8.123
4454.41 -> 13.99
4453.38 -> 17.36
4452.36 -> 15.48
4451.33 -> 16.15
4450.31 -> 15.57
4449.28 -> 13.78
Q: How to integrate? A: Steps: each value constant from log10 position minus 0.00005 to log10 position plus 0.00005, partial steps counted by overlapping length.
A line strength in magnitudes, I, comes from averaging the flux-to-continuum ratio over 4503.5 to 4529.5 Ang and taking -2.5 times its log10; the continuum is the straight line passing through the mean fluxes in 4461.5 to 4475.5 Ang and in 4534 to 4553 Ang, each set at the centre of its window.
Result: -0.16 mag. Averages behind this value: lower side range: 14.2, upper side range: 16.1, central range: 17.9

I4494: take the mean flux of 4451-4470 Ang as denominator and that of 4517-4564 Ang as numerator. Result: 1.35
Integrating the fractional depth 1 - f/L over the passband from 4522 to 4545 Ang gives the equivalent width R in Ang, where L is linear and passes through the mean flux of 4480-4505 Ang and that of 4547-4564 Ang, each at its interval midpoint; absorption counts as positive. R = 1.9 Ang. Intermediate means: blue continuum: 17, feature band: 16.2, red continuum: 17.9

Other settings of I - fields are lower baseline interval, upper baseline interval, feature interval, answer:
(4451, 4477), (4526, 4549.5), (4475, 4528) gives -0.189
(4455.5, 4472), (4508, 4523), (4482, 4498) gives -0.060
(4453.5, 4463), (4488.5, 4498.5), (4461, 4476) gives -0.193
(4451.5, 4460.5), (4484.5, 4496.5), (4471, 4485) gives -0.087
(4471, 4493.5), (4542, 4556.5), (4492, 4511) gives -0.135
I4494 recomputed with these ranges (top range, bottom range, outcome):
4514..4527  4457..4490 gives 1.23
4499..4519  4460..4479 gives 1.26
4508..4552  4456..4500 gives 1.12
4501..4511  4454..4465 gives 1.89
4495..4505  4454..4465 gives 1.78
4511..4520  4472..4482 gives 1.06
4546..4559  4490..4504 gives 0.92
